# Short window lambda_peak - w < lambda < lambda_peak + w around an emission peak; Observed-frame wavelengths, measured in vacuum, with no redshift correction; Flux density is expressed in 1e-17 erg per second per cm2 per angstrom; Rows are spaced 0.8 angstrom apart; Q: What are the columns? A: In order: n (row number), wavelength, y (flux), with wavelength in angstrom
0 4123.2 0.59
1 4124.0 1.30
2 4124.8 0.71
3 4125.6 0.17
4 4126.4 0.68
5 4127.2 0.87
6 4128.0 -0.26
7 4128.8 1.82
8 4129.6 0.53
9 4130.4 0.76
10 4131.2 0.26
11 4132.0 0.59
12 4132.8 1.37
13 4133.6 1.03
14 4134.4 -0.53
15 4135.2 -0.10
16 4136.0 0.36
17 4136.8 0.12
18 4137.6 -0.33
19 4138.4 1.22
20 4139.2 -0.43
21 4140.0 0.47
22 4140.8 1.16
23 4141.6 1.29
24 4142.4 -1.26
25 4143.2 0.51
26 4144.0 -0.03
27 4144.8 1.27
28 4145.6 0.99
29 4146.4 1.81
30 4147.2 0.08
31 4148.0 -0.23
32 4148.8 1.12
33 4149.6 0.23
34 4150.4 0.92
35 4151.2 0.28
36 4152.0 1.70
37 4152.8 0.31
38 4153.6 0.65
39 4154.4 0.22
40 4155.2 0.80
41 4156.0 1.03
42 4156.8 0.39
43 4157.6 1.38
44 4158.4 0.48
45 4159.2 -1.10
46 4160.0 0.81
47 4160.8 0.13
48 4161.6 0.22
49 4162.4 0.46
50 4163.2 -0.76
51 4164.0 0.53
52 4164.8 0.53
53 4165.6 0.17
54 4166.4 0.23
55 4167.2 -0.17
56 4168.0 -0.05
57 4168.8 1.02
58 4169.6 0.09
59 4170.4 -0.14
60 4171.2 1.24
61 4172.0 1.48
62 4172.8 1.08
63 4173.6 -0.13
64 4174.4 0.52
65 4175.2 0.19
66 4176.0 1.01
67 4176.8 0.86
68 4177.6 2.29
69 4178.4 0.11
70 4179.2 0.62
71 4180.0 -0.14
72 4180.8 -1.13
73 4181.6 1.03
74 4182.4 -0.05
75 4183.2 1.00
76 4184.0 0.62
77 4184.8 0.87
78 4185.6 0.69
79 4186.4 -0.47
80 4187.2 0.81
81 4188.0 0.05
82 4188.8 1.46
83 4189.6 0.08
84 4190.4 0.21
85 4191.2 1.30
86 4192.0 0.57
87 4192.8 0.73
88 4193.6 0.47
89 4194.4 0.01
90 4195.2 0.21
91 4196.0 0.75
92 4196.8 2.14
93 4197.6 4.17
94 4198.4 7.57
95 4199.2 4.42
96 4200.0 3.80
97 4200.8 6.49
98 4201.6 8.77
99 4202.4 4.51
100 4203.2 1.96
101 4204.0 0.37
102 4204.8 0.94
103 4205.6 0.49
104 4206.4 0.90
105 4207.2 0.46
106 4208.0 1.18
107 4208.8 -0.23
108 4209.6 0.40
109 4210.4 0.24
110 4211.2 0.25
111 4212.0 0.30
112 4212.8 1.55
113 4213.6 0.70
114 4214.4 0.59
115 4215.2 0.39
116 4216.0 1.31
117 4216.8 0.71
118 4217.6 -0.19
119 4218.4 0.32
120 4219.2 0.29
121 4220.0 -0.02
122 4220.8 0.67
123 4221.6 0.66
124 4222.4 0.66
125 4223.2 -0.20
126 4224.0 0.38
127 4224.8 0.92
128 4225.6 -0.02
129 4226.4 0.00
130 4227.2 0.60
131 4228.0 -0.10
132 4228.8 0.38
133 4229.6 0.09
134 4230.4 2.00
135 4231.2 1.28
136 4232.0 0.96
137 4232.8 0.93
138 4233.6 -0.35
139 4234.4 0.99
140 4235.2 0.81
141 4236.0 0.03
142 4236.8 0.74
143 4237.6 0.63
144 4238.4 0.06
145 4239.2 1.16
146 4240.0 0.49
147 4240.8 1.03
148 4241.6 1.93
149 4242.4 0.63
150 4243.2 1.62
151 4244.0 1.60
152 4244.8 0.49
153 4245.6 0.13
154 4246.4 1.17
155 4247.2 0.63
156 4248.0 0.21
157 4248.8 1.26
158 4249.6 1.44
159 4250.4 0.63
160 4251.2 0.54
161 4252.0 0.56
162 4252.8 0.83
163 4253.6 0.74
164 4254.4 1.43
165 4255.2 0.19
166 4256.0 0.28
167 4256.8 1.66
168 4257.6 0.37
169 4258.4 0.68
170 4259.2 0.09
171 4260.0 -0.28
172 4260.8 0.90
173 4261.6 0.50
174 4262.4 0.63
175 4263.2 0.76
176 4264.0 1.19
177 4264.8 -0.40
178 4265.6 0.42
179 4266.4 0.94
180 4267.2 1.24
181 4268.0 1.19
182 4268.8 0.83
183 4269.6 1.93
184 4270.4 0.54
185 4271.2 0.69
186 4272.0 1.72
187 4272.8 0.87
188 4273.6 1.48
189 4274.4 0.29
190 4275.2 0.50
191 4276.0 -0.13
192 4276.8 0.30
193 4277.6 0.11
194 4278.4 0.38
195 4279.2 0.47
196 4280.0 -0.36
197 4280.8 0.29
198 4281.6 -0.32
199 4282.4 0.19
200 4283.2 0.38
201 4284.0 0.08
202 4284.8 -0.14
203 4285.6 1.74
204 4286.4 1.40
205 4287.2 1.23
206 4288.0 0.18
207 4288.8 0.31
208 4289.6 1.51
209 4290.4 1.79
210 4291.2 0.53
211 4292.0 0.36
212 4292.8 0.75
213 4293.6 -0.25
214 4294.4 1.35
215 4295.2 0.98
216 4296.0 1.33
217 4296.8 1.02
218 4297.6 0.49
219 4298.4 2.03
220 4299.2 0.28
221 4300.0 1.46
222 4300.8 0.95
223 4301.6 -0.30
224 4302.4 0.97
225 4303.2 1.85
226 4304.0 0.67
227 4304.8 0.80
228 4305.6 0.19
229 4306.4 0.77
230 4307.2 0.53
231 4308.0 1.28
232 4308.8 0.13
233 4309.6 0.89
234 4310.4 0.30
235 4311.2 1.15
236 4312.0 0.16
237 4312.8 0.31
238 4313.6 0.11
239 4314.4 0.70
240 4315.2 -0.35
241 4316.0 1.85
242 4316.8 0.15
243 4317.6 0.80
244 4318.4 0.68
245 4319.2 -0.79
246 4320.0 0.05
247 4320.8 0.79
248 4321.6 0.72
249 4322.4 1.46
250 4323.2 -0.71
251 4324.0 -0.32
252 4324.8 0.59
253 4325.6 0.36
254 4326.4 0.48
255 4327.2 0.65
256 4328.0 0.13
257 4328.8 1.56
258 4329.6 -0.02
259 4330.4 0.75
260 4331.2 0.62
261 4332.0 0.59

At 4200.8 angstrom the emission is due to [O II] 3727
